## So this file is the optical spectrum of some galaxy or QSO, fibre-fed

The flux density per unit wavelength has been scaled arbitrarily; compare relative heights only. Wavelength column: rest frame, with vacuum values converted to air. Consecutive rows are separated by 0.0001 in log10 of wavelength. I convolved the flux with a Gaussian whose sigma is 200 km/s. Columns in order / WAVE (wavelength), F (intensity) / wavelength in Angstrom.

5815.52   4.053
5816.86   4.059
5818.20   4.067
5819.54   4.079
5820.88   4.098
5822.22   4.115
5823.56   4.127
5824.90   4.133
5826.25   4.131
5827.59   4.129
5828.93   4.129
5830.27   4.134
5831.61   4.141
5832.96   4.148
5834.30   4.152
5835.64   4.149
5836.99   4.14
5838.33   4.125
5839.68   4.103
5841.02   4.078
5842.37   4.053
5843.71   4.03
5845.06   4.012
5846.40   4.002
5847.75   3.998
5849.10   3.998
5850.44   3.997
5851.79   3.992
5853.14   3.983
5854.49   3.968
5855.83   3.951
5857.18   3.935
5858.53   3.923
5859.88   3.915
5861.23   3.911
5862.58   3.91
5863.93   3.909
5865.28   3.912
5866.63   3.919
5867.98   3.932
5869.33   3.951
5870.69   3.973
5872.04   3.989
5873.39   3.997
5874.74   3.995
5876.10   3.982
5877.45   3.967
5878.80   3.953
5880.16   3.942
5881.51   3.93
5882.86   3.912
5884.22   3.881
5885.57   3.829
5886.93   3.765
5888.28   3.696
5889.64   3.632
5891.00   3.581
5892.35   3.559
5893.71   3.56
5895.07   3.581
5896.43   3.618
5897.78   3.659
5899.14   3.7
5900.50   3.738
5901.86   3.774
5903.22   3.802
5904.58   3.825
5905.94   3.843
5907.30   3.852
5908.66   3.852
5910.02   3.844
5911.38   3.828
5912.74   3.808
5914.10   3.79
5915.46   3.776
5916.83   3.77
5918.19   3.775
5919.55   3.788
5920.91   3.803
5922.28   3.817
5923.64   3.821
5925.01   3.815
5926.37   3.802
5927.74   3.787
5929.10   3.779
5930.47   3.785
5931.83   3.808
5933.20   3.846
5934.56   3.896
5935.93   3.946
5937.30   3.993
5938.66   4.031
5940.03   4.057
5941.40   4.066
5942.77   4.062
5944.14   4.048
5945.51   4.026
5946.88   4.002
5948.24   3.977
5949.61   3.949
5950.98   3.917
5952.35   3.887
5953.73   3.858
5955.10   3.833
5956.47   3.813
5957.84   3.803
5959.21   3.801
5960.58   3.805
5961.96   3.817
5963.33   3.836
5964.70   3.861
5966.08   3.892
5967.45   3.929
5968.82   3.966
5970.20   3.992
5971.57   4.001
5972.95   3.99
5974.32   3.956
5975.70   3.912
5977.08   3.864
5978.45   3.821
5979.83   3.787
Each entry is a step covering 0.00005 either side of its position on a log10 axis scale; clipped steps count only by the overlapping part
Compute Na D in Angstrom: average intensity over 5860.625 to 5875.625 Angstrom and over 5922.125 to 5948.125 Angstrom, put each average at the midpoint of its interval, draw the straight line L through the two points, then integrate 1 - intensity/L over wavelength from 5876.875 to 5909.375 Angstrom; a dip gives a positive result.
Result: 1.4 Angstrom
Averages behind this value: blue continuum 3.94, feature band 3.77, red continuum 3.92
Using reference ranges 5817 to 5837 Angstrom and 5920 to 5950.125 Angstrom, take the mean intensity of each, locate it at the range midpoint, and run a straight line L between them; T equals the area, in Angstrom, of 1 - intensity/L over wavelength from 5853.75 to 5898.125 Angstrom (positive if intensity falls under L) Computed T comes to 1.92 Angstrom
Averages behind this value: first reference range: 4.12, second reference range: 3.91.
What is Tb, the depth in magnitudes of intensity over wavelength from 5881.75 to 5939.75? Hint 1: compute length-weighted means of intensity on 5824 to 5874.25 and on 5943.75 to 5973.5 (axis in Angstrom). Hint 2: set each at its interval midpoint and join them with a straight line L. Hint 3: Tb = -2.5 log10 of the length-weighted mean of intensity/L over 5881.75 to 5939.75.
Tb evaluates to 0.05 mag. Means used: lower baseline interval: 4.02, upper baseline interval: 3.91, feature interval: 3.79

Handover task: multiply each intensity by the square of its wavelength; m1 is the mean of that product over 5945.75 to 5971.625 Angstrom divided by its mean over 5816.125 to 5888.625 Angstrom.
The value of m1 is 1.0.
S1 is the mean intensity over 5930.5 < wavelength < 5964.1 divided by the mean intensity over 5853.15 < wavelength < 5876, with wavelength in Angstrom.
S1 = 0.99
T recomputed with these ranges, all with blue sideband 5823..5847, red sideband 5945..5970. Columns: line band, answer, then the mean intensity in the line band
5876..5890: 0.6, 3.86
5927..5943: 0.0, 3.92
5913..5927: 0.6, 3.8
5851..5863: 0.4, 3.94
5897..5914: 0.8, 3.79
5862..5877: 0.3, 3.95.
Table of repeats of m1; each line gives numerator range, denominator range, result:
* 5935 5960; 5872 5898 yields 1.06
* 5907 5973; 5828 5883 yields 1.00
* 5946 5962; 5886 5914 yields 1.06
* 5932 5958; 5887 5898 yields 1.11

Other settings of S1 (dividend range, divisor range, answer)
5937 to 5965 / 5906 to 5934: 1.03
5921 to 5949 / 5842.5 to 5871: 0.99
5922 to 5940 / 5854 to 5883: 0.98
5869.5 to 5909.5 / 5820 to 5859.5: 0.94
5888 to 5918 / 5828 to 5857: 0.92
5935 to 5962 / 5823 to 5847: 0.96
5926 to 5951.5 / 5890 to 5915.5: 1.05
